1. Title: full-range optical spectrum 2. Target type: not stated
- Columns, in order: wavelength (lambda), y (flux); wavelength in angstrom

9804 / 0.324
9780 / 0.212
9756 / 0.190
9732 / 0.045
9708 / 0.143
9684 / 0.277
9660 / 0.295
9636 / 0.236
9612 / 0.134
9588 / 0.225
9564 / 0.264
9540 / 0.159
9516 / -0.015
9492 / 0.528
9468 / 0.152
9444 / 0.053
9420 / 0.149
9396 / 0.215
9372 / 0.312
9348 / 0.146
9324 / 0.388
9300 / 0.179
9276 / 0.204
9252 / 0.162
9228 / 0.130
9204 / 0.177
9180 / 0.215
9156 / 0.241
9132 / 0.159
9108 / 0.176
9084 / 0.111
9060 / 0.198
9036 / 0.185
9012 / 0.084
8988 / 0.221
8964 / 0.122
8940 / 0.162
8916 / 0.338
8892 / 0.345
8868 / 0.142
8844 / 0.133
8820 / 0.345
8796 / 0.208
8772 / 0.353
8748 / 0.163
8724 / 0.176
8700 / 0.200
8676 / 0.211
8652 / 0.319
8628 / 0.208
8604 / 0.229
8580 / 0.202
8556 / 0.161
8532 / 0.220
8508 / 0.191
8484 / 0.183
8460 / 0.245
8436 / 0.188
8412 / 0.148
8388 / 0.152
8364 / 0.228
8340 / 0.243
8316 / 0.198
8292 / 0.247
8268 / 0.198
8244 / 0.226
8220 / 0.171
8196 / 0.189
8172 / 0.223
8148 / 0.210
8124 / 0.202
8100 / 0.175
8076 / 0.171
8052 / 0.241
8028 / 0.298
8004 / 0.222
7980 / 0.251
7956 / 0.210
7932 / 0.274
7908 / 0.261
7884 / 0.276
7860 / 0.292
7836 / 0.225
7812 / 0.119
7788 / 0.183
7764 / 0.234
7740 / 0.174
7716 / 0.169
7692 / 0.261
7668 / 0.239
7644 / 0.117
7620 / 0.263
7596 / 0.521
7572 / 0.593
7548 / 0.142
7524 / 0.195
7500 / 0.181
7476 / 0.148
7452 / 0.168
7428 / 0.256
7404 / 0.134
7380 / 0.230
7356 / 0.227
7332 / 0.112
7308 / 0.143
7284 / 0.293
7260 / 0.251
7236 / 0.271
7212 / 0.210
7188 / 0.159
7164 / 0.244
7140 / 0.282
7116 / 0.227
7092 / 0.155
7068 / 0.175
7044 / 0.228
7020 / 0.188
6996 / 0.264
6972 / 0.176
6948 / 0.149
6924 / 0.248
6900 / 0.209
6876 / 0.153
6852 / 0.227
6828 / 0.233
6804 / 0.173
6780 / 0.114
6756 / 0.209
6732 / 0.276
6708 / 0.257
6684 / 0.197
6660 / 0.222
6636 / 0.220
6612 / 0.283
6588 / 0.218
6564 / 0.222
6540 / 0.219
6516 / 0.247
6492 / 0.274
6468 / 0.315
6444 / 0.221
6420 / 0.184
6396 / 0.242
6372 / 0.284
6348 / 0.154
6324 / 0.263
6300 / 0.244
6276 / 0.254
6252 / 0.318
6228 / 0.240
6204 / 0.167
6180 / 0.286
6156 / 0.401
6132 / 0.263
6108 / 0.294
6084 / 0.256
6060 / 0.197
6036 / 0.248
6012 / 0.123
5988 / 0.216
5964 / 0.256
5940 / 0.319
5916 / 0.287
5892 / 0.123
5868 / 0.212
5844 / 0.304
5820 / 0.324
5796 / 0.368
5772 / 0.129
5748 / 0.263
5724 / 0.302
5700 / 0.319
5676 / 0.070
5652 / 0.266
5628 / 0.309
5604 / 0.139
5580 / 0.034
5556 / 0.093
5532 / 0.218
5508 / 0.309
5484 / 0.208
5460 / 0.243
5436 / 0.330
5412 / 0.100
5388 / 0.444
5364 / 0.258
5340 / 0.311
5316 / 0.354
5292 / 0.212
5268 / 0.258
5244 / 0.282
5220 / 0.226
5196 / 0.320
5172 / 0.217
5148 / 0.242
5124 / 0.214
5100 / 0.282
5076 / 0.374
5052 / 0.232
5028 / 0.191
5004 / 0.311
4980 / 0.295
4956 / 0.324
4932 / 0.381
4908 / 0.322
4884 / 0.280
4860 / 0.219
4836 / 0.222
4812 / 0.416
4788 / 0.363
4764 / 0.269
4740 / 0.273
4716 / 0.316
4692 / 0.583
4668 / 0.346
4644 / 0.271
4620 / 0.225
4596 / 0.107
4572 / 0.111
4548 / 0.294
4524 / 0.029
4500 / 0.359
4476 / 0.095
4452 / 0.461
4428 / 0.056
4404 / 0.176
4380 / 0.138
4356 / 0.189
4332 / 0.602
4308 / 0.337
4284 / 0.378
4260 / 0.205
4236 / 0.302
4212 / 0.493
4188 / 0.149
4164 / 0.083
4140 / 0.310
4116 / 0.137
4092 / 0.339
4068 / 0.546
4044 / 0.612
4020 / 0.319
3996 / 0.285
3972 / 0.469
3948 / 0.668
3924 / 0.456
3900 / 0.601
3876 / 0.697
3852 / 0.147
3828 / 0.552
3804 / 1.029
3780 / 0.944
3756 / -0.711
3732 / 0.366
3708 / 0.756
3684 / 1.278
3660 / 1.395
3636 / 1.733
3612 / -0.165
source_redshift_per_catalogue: 1.03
